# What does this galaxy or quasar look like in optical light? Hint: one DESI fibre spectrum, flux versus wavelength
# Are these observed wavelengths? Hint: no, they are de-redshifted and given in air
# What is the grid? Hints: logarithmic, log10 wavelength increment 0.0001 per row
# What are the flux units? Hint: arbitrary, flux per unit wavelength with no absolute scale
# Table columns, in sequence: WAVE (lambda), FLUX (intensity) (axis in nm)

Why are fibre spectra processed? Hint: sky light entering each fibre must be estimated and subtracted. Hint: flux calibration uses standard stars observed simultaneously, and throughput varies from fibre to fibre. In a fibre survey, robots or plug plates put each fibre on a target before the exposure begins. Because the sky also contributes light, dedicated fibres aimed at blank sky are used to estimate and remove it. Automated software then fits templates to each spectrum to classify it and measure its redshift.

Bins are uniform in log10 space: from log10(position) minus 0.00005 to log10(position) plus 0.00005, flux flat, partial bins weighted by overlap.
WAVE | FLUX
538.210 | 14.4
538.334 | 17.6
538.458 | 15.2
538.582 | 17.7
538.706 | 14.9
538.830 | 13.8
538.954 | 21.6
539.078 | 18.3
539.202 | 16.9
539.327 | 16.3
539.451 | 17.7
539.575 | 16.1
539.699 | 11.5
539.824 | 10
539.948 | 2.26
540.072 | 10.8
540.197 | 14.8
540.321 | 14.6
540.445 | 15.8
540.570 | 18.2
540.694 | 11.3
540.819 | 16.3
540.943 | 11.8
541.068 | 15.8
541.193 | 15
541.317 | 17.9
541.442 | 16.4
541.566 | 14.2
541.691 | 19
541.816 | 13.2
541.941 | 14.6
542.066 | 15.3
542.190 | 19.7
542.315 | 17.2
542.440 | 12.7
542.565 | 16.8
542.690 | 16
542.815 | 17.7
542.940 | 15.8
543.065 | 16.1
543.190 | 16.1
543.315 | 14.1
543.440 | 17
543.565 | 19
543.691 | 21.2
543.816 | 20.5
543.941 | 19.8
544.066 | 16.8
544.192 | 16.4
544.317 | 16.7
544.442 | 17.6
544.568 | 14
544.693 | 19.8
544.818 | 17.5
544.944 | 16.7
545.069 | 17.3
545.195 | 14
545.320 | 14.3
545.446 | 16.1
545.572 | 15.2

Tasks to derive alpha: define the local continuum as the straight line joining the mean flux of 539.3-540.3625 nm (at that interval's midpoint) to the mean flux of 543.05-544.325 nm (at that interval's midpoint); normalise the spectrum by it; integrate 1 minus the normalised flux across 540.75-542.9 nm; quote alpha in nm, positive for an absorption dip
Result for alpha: -0.09 nm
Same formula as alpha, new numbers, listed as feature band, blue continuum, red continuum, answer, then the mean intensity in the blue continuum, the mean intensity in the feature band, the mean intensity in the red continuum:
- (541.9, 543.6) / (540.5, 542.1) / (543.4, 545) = 0.04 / 15.3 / 16.3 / 17.9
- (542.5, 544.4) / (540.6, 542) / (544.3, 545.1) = -0.11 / 15.1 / 17.3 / 17.1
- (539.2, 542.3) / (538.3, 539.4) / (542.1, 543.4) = 0.36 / 16.9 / 14.6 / 16.2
